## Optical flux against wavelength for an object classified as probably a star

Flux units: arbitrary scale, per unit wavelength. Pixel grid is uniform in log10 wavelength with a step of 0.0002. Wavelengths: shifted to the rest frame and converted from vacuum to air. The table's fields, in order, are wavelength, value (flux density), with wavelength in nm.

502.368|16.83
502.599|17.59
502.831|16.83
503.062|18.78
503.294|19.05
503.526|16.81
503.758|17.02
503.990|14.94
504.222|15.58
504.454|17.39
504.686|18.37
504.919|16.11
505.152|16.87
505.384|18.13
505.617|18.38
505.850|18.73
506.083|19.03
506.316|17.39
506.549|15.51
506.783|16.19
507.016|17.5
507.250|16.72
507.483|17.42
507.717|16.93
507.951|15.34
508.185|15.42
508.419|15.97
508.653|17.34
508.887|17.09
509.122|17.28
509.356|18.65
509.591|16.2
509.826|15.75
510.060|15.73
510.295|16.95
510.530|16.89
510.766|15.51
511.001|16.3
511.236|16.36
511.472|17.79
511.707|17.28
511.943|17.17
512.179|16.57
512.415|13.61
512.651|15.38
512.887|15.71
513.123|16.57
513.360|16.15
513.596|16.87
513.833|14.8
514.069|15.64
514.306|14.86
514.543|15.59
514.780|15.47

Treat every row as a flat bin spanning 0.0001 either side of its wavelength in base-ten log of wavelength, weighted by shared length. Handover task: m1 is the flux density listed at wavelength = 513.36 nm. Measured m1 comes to 16.15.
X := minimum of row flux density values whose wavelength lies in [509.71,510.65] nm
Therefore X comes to 15.73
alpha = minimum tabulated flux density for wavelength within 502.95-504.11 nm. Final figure 14.94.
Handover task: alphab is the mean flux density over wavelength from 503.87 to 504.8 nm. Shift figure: 16.6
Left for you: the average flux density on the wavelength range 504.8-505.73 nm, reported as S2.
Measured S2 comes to 17.4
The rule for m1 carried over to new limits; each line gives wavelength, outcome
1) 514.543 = 15.59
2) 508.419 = 15.97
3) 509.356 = 18.65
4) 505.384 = 18.13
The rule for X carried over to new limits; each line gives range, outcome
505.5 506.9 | 15.51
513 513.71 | 16.15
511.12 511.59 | 16.36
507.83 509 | 15.34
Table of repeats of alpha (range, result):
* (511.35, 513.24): 13.61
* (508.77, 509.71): 16.2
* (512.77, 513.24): 15.71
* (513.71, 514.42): 14.8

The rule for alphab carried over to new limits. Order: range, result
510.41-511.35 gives 16.3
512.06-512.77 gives 15.2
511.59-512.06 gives 17.2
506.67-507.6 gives 17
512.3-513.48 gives 15.5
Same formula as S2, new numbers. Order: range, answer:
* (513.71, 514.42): 15.1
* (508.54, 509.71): 17.3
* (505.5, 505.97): 18.5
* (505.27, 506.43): 18.3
